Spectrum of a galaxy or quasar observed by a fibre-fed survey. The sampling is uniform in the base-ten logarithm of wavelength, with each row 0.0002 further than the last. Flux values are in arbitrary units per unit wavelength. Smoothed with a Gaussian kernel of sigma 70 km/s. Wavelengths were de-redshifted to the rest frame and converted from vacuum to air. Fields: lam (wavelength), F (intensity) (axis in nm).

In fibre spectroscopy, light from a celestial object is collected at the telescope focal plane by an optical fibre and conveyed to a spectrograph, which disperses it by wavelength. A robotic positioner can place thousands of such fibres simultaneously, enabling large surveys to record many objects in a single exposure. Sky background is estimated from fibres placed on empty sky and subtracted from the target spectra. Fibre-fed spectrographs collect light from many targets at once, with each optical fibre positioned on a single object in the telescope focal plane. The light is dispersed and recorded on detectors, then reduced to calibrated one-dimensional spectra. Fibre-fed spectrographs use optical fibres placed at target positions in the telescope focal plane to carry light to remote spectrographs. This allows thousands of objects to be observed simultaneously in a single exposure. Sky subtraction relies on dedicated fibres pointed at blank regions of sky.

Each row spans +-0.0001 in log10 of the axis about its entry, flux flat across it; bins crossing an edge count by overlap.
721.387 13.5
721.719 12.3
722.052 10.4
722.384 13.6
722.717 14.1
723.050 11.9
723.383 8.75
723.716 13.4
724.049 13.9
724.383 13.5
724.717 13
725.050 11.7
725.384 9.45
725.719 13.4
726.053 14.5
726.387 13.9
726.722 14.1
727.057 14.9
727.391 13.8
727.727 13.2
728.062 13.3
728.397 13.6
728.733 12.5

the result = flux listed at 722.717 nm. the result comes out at 14.1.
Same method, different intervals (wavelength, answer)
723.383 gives 8.75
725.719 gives 13.4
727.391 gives 13.8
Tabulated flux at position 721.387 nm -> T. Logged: 13.5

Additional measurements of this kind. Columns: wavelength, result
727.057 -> 14.9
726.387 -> 13.9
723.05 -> 11.9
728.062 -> 13.3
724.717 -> 13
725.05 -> 11.7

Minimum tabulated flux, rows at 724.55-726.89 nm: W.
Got 9.45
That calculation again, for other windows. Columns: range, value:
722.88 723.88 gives 8.75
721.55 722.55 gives 10.4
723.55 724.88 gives 13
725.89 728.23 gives 13.2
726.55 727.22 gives 14.1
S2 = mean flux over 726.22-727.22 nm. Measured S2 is 14.3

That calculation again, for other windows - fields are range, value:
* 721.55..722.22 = 11.4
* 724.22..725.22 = 12.7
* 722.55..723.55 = 11.6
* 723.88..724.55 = 13.7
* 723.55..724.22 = 13.6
